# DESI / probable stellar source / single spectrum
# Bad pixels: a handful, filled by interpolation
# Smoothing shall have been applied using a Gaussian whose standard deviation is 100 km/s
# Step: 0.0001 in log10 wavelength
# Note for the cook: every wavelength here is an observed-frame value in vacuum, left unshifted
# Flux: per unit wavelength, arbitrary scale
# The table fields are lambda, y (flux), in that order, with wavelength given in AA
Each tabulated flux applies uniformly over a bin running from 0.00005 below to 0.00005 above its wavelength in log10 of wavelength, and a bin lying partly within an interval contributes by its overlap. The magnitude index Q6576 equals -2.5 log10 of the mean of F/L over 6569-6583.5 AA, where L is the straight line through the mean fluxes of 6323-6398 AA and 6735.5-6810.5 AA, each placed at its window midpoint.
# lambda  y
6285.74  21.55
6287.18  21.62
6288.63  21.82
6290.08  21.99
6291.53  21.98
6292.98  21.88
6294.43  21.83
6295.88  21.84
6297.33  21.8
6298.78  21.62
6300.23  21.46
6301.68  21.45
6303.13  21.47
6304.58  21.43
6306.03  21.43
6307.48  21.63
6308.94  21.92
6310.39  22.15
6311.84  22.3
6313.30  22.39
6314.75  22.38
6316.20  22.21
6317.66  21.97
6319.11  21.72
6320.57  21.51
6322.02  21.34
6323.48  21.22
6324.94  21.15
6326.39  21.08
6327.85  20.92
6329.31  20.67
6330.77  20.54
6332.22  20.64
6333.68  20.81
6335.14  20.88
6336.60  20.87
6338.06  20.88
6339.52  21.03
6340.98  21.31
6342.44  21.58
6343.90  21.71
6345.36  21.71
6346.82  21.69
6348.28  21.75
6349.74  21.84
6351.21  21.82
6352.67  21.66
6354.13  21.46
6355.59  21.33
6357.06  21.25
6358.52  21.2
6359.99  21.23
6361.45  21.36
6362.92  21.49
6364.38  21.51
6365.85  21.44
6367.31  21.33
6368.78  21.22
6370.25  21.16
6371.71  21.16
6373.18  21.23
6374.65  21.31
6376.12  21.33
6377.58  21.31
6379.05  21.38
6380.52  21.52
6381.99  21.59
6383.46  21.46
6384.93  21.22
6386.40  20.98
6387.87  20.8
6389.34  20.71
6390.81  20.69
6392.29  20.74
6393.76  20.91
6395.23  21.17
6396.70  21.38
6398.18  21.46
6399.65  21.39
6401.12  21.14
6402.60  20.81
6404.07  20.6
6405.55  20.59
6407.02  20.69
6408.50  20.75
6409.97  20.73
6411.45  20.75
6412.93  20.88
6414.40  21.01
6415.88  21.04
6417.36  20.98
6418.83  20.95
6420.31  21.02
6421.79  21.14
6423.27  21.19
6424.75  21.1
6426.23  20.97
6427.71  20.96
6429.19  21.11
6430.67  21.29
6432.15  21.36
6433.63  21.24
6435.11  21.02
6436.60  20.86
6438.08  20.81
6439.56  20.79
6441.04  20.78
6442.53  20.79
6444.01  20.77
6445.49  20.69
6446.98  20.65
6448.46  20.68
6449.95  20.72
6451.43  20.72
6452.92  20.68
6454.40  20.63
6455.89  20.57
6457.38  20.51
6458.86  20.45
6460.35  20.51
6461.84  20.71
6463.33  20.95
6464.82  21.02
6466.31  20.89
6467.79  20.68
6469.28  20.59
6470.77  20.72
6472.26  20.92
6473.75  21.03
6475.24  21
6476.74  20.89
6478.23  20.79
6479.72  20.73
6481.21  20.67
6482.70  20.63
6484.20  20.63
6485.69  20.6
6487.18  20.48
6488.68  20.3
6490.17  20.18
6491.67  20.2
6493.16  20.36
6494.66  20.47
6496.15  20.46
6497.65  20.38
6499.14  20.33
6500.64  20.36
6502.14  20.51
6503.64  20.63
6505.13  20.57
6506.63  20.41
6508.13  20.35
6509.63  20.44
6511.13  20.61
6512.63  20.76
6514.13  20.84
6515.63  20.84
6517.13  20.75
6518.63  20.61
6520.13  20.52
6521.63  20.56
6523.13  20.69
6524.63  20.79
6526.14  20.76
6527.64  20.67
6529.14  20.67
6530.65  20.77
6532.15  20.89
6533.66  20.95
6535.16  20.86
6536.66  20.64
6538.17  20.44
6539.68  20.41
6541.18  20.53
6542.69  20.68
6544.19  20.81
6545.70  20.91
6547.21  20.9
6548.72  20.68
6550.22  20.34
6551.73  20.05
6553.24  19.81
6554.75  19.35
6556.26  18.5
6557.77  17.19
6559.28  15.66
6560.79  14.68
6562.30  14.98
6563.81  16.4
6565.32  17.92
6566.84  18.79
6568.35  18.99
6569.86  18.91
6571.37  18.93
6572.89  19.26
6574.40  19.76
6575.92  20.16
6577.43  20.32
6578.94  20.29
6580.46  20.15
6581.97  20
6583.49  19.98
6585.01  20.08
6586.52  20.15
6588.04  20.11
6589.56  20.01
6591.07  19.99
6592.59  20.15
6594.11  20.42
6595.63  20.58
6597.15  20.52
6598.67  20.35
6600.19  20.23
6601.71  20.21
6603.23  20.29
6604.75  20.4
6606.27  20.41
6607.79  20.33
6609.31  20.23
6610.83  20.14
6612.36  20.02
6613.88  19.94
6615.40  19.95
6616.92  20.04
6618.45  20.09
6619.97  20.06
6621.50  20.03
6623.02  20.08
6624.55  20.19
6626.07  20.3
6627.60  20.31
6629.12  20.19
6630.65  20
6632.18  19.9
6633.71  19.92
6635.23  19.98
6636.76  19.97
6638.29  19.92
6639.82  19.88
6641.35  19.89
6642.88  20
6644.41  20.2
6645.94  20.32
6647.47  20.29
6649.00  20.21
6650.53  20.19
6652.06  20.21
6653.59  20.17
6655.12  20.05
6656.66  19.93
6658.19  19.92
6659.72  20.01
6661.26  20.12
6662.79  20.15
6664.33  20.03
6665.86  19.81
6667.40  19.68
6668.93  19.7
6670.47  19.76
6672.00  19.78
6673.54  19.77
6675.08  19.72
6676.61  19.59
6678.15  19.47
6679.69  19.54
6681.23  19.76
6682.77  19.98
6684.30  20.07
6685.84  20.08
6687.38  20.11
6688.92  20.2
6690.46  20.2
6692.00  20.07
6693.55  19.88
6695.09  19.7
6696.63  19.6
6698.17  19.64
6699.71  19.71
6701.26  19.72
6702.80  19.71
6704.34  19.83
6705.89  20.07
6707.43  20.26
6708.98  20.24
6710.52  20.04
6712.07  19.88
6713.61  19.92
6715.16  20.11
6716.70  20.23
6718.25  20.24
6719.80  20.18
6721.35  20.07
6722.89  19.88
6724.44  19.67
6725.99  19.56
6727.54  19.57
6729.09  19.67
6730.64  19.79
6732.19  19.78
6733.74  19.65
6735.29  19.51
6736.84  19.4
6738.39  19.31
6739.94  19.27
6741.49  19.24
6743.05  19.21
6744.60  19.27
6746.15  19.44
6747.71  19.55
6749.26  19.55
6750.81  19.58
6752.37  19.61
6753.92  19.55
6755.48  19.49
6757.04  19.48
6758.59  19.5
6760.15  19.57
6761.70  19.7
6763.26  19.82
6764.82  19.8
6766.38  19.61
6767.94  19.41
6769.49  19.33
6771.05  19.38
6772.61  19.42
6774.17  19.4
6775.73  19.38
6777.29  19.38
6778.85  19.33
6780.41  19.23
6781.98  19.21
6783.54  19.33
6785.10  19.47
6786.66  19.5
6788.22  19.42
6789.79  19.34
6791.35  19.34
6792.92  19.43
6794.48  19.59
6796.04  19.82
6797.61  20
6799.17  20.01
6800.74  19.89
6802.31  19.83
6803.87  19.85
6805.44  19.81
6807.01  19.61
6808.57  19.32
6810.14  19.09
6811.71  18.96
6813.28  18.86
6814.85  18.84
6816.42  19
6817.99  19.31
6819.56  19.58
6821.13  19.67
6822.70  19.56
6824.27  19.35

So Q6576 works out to 0.03 mag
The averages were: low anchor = 21.2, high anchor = 19.5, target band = 19.8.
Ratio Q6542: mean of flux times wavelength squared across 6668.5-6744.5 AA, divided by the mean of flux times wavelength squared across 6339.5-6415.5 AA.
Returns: 1.0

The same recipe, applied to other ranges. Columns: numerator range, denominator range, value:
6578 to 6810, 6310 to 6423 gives 1.03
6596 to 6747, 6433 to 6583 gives 1.04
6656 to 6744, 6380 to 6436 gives 1.03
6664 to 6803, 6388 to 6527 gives 1.03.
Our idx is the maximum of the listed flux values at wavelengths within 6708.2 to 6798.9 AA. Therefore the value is 20.24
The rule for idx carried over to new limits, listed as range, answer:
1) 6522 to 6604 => 20.95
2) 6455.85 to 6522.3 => 21.03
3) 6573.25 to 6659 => 20.58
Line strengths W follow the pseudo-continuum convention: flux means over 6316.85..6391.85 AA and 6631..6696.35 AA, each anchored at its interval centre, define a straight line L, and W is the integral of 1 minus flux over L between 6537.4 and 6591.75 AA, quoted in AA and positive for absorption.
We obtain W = 2.8 AA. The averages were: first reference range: 21.3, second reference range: 20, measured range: 19.3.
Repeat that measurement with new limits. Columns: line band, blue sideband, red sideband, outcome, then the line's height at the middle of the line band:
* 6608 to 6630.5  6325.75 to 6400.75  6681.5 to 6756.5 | 0.1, 20.2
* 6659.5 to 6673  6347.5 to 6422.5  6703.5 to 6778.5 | 0.1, 20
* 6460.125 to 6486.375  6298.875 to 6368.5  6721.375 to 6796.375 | 0.0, 20.8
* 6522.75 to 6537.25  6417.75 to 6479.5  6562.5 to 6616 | -0.4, 20.2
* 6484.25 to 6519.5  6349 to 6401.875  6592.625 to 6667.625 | 0.4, 20.7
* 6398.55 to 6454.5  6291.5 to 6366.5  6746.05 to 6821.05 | 0.4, 21.1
